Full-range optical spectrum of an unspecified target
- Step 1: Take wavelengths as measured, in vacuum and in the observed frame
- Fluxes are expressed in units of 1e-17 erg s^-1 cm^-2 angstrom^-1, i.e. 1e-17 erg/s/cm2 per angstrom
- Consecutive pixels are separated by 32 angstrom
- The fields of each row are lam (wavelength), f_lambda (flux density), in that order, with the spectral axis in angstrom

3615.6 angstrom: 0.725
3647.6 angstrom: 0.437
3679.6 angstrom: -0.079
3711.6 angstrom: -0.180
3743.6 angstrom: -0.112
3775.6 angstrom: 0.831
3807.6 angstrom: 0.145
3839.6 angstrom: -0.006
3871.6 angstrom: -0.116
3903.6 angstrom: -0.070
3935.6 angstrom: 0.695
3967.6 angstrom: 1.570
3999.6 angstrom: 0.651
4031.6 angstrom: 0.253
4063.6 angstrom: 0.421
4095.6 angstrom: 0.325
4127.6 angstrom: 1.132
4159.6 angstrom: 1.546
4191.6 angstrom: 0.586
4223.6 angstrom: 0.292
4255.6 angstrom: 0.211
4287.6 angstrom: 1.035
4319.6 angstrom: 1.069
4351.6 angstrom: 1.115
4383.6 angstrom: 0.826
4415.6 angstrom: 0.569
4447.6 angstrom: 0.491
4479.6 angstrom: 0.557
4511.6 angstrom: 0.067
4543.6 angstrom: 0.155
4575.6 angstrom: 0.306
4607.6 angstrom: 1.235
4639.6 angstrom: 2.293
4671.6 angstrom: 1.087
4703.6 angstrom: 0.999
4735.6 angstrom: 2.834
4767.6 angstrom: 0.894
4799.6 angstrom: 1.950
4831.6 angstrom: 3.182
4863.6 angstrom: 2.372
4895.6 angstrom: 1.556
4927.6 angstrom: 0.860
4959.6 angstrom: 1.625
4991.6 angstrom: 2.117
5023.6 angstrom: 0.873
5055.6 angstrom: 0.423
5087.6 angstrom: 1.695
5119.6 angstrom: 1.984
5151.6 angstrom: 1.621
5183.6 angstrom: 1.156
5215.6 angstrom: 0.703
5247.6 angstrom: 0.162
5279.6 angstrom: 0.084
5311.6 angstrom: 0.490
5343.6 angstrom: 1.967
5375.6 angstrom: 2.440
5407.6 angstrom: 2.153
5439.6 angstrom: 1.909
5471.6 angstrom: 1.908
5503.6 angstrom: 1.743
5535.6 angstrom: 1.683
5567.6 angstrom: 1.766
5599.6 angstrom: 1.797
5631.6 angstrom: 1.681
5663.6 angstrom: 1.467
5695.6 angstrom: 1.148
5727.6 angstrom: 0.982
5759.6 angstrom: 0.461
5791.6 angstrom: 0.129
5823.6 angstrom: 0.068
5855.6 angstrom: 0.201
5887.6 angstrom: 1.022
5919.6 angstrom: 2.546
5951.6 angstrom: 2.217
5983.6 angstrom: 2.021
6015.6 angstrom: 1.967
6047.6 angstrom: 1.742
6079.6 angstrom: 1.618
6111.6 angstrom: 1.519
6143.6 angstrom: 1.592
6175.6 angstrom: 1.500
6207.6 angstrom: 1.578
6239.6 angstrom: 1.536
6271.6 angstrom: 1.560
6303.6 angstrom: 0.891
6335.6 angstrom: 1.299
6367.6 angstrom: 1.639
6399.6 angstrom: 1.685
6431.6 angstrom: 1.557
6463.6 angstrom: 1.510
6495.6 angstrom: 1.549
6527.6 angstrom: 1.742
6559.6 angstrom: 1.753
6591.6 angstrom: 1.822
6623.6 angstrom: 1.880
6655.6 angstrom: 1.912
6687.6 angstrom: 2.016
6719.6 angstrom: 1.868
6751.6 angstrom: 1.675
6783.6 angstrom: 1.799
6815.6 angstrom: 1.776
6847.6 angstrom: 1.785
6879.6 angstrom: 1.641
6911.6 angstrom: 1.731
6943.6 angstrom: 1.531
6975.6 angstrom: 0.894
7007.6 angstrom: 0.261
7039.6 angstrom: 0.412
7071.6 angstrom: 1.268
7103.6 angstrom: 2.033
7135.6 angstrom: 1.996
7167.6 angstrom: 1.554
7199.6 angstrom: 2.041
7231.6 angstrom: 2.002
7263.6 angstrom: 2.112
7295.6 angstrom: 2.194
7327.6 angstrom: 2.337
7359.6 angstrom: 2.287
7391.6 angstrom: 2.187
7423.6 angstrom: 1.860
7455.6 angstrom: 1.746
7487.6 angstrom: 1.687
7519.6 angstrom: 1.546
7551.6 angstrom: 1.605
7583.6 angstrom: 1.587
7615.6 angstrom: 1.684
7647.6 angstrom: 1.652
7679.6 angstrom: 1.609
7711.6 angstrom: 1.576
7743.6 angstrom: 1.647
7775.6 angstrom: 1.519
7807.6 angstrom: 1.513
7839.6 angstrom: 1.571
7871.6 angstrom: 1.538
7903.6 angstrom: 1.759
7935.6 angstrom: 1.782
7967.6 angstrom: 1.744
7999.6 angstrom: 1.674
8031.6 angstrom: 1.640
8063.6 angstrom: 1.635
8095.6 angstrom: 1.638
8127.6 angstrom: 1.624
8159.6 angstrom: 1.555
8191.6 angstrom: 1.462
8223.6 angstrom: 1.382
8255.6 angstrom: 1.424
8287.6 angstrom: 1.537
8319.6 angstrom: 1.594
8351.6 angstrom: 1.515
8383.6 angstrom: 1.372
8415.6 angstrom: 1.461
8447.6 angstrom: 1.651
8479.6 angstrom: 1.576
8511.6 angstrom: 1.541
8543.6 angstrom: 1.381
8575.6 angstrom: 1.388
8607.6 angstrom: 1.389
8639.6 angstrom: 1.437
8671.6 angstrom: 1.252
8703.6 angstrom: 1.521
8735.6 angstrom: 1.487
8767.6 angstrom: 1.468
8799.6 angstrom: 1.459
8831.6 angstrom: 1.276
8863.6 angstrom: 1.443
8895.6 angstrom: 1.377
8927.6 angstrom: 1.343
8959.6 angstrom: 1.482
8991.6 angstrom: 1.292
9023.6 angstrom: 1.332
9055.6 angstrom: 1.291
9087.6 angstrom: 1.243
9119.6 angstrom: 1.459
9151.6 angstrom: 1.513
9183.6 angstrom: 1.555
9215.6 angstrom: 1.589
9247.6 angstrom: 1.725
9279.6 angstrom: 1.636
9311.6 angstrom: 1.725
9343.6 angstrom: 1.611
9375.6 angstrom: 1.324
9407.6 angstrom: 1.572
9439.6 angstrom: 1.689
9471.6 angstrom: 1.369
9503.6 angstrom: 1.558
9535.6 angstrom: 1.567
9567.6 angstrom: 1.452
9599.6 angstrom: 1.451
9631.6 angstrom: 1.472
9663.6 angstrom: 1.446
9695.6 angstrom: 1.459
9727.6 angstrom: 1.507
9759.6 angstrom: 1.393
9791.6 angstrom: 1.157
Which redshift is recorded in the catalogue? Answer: 0.63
